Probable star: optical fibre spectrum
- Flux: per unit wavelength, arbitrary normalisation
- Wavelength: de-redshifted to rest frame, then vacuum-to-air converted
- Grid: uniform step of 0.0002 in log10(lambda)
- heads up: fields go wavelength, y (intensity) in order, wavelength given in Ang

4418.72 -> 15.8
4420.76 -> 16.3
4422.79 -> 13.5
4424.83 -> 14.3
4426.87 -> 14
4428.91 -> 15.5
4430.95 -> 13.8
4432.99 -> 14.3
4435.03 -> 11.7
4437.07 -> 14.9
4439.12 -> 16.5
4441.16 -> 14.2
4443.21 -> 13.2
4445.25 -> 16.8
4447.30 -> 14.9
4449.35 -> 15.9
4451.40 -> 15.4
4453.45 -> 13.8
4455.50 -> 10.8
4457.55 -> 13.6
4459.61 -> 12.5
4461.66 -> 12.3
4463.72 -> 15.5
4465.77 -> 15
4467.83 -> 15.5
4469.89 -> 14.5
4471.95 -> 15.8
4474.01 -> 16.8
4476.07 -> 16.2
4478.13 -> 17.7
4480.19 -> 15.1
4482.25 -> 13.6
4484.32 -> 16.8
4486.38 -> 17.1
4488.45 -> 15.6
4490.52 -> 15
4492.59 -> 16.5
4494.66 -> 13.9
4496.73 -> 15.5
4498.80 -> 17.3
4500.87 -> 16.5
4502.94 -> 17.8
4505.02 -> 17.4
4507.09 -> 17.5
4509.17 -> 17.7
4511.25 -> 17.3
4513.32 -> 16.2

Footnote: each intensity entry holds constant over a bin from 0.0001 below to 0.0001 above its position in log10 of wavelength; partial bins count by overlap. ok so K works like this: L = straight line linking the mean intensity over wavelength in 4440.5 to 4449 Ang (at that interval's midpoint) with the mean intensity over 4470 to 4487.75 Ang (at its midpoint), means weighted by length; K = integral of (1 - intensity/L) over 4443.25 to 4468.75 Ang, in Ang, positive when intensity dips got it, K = 1.6 Ang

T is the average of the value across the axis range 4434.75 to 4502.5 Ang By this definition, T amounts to 15.1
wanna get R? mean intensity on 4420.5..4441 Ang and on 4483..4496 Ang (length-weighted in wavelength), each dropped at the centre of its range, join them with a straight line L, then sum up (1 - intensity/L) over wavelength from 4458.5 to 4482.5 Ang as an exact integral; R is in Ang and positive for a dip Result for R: 0.4 Ang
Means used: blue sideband 14.4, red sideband 15.8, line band 15.1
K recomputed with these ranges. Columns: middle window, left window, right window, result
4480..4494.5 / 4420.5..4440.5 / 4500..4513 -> 0.86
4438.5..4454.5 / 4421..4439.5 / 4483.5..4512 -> -0.23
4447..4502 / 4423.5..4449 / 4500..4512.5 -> 3.16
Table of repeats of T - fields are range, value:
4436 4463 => 14.2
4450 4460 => 13.4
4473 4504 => 16.1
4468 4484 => 15.7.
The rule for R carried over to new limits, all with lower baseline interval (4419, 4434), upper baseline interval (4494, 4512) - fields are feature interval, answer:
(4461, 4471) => 0.7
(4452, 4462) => 1.8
